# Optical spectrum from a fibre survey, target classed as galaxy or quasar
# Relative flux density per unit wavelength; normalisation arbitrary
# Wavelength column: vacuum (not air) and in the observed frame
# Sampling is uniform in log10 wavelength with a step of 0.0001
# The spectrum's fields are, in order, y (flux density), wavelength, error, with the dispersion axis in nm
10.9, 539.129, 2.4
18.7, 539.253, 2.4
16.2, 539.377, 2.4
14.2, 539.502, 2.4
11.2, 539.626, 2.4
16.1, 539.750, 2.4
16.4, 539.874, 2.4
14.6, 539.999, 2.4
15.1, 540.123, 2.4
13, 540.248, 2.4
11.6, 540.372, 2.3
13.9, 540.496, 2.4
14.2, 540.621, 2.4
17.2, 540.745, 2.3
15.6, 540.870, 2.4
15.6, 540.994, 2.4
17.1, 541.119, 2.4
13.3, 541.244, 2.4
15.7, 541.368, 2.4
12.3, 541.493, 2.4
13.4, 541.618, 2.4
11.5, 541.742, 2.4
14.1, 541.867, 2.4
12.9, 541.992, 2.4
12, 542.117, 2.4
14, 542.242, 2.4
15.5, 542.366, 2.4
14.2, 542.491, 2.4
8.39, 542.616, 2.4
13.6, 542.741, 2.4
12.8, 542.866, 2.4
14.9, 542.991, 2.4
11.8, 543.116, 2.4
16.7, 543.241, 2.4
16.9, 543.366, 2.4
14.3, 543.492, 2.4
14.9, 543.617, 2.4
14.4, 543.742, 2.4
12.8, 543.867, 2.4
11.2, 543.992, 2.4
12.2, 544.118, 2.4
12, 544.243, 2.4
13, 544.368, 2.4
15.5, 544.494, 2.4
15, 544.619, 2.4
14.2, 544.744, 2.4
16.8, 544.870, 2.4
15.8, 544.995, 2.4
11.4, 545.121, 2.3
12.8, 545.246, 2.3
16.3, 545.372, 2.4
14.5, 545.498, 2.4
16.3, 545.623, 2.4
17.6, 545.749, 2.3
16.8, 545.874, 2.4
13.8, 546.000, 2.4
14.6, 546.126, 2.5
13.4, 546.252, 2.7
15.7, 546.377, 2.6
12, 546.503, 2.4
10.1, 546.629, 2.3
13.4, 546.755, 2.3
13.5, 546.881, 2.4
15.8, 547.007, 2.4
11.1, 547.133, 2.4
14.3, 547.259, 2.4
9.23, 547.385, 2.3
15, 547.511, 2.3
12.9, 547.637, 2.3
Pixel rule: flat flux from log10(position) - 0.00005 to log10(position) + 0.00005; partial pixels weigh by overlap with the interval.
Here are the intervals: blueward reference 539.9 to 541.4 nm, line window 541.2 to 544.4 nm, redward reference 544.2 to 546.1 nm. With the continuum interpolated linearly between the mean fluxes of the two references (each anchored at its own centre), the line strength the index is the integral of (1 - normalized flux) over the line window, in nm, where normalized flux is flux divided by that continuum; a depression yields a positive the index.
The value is 0.30 nm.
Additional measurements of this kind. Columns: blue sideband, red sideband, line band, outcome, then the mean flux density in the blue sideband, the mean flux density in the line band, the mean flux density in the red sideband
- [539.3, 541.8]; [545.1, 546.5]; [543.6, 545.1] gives 0.09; 14.4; 13.9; 14.8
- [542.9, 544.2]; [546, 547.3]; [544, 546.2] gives -0.14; 13.9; 14.5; 13.4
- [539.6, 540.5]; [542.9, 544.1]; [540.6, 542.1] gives -0.02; 14.1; 14.3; 14.1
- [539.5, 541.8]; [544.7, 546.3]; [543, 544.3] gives 0.08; 14.3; 13.8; 15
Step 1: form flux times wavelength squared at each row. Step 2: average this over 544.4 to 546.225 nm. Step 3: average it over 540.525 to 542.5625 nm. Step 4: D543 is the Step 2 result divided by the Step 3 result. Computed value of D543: 1.07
